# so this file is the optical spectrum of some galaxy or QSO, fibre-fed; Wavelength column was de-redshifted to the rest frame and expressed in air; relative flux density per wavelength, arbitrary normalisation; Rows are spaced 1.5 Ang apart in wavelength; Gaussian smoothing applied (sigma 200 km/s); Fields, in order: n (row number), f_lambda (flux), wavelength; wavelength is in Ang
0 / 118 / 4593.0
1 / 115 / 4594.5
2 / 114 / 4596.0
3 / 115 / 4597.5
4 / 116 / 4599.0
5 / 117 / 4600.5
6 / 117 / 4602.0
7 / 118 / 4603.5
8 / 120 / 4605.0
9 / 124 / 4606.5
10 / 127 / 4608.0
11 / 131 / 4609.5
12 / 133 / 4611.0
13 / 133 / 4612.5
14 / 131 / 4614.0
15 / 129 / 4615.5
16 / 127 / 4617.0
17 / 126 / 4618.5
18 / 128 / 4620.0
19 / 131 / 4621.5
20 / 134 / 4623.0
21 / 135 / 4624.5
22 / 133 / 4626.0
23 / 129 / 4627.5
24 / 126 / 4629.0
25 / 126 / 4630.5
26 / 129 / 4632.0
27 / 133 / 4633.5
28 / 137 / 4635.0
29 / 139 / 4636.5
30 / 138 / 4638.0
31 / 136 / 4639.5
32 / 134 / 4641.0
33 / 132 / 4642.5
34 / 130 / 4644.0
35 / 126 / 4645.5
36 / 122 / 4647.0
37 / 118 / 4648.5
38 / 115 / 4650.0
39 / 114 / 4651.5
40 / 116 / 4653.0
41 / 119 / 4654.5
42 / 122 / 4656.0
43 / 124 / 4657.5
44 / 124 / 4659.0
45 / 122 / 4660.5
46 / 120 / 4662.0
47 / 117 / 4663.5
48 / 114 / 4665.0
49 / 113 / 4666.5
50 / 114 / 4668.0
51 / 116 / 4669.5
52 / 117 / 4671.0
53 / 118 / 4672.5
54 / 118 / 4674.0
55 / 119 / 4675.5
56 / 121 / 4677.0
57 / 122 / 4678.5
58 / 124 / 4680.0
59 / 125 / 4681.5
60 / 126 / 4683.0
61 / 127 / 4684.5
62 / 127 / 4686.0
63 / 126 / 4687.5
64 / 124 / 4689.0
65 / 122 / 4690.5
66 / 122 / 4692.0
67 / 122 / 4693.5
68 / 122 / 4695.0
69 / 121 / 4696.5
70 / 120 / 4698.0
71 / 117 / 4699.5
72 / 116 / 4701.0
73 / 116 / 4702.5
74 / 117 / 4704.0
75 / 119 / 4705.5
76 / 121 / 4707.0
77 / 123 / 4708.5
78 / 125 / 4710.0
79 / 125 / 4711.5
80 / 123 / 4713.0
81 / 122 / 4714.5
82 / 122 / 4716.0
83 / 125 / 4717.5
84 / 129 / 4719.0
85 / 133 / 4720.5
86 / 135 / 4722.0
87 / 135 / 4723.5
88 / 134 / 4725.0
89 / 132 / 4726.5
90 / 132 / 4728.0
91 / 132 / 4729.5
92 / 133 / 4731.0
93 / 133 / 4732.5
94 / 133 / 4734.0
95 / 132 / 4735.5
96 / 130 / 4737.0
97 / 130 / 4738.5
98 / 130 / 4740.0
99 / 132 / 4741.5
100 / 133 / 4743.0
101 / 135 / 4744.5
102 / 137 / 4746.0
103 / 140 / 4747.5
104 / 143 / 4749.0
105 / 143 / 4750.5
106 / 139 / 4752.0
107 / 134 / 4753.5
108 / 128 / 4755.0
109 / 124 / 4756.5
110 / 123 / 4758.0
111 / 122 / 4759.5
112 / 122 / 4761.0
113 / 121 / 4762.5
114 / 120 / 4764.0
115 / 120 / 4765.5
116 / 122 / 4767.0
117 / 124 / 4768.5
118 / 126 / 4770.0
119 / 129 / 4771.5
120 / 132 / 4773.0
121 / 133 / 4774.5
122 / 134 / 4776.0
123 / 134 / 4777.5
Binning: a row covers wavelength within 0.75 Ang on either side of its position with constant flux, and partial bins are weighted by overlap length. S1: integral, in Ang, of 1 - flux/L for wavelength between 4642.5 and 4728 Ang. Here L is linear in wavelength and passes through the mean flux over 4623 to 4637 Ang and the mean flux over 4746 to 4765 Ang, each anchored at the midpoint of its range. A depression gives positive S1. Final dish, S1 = 5.7 Ang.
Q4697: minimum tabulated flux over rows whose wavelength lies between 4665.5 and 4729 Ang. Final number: 113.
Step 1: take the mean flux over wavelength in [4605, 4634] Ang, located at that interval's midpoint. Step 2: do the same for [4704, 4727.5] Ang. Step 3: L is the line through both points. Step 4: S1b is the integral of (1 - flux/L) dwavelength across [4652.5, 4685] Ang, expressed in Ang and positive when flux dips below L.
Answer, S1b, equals 2.1 Ang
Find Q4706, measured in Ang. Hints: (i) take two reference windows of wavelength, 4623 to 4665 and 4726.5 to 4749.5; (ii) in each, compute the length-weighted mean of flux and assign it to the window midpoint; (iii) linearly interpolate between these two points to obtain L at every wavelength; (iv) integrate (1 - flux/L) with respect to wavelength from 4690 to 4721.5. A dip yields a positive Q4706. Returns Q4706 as 2.2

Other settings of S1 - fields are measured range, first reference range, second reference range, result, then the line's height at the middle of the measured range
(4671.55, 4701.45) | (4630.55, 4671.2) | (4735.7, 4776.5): 0.93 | 126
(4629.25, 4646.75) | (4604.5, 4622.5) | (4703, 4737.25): -0.52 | 128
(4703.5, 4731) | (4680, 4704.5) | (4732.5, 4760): -0.03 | 127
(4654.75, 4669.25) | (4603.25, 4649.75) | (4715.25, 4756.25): 1.31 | 131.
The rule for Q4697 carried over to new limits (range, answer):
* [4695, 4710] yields 116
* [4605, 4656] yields 114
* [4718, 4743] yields 129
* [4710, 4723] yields 122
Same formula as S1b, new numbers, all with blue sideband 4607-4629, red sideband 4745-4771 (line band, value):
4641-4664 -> 1.4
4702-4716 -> 0.9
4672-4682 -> 0.7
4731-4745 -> -0.3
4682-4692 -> 0.3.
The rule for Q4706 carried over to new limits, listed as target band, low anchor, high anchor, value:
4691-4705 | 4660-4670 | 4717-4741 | 0.6 Ang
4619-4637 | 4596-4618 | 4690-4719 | -1.2 Ang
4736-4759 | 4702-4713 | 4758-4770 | -2.2 Ang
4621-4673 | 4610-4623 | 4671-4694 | 0.7 Ang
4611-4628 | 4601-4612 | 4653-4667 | -1.0 Ang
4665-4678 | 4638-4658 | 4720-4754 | 1.0 Ang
